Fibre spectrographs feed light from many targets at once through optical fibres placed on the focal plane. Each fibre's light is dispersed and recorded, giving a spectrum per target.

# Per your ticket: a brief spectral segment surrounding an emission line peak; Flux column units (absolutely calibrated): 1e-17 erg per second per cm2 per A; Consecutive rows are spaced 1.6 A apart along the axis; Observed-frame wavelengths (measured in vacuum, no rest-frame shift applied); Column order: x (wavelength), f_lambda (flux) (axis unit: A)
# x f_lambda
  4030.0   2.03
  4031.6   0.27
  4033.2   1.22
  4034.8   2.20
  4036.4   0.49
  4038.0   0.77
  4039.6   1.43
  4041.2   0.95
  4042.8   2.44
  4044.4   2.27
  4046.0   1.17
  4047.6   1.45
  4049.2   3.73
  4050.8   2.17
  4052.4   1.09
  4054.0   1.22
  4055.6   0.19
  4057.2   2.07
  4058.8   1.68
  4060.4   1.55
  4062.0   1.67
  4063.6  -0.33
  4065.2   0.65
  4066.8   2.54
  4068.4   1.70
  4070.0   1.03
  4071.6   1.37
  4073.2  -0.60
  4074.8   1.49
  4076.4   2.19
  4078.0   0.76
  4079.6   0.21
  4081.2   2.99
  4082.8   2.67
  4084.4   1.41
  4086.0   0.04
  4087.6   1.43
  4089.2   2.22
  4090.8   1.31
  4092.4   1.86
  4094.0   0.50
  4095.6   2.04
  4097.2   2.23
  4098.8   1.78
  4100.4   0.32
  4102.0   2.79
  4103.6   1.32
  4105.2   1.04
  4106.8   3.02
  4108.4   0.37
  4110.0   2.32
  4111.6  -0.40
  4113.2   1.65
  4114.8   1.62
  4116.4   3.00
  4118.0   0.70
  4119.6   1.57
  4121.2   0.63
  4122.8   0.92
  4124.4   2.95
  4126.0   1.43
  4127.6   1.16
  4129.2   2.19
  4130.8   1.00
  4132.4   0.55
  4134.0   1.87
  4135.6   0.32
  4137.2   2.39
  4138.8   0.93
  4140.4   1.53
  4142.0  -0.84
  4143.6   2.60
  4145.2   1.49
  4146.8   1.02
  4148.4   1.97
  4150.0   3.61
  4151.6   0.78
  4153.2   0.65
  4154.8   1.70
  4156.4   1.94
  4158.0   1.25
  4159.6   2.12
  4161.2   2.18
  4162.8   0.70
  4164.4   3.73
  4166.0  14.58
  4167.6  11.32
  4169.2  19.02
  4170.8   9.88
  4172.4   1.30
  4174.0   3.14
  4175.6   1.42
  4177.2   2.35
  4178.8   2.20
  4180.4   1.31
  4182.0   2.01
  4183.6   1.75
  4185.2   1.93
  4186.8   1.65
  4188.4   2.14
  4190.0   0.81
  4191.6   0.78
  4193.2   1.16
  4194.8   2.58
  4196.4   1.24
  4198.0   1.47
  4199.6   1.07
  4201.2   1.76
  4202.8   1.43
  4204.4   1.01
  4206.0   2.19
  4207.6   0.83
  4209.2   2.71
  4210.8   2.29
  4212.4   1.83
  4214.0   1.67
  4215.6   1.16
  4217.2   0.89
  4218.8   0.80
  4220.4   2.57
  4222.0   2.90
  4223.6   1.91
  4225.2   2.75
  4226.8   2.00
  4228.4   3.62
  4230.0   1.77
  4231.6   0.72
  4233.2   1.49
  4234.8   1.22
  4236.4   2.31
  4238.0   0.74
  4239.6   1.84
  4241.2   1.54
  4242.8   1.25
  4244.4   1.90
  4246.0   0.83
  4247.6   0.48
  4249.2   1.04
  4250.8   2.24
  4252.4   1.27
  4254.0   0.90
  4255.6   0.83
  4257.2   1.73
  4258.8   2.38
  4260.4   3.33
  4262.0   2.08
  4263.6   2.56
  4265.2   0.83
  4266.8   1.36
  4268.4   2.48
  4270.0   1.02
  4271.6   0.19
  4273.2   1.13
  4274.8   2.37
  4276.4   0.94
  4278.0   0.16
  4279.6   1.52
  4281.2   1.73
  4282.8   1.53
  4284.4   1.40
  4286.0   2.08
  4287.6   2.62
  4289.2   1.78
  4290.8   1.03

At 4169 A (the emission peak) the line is [O II]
